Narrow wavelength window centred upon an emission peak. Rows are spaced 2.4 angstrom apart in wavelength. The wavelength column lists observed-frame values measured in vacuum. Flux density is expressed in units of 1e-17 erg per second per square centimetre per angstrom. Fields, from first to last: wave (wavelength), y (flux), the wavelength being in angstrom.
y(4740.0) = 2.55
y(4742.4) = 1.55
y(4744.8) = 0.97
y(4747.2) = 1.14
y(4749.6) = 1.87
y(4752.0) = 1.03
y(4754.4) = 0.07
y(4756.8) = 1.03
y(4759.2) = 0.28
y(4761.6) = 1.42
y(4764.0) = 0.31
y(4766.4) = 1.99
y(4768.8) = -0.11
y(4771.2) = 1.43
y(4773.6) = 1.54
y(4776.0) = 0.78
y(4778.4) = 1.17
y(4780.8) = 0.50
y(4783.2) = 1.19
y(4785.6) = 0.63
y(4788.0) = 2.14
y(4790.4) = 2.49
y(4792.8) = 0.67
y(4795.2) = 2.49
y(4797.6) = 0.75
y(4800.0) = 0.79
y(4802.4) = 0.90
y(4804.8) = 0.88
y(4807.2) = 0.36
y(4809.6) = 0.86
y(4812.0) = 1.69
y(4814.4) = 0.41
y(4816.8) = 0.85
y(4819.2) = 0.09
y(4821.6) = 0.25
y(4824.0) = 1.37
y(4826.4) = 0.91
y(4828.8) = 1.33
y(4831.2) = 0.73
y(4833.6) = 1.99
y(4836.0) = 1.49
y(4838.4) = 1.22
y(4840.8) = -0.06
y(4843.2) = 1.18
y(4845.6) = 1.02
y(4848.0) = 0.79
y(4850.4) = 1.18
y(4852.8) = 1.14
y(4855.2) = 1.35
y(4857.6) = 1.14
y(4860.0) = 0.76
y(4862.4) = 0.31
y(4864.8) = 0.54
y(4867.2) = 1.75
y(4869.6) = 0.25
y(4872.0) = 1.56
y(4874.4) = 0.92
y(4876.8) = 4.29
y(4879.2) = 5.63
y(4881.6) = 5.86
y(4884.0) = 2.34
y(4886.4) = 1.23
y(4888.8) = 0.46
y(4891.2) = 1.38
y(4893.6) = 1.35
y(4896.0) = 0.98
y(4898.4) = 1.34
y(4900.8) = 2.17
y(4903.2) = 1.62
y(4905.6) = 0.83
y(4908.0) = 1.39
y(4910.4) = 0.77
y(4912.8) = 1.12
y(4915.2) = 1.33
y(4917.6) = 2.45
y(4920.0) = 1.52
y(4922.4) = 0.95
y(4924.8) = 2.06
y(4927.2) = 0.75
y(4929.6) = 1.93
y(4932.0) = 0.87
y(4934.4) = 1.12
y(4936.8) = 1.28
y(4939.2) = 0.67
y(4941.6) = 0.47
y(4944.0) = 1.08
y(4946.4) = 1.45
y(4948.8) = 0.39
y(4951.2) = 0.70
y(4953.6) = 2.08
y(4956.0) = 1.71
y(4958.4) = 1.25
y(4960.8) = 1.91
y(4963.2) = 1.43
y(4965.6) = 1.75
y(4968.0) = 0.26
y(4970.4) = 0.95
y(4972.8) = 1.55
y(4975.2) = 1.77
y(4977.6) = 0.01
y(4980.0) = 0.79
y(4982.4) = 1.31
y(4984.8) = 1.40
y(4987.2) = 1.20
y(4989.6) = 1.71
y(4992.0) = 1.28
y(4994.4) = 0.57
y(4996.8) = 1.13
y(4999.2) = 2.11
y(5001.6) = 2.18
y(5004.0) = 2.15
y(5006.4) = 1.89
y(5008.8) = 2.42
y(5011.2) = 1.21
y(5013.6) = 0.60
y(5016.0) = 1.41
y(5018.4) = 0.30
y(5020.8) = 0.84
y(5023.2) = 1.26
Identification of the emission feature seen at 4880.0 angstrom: [O II]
